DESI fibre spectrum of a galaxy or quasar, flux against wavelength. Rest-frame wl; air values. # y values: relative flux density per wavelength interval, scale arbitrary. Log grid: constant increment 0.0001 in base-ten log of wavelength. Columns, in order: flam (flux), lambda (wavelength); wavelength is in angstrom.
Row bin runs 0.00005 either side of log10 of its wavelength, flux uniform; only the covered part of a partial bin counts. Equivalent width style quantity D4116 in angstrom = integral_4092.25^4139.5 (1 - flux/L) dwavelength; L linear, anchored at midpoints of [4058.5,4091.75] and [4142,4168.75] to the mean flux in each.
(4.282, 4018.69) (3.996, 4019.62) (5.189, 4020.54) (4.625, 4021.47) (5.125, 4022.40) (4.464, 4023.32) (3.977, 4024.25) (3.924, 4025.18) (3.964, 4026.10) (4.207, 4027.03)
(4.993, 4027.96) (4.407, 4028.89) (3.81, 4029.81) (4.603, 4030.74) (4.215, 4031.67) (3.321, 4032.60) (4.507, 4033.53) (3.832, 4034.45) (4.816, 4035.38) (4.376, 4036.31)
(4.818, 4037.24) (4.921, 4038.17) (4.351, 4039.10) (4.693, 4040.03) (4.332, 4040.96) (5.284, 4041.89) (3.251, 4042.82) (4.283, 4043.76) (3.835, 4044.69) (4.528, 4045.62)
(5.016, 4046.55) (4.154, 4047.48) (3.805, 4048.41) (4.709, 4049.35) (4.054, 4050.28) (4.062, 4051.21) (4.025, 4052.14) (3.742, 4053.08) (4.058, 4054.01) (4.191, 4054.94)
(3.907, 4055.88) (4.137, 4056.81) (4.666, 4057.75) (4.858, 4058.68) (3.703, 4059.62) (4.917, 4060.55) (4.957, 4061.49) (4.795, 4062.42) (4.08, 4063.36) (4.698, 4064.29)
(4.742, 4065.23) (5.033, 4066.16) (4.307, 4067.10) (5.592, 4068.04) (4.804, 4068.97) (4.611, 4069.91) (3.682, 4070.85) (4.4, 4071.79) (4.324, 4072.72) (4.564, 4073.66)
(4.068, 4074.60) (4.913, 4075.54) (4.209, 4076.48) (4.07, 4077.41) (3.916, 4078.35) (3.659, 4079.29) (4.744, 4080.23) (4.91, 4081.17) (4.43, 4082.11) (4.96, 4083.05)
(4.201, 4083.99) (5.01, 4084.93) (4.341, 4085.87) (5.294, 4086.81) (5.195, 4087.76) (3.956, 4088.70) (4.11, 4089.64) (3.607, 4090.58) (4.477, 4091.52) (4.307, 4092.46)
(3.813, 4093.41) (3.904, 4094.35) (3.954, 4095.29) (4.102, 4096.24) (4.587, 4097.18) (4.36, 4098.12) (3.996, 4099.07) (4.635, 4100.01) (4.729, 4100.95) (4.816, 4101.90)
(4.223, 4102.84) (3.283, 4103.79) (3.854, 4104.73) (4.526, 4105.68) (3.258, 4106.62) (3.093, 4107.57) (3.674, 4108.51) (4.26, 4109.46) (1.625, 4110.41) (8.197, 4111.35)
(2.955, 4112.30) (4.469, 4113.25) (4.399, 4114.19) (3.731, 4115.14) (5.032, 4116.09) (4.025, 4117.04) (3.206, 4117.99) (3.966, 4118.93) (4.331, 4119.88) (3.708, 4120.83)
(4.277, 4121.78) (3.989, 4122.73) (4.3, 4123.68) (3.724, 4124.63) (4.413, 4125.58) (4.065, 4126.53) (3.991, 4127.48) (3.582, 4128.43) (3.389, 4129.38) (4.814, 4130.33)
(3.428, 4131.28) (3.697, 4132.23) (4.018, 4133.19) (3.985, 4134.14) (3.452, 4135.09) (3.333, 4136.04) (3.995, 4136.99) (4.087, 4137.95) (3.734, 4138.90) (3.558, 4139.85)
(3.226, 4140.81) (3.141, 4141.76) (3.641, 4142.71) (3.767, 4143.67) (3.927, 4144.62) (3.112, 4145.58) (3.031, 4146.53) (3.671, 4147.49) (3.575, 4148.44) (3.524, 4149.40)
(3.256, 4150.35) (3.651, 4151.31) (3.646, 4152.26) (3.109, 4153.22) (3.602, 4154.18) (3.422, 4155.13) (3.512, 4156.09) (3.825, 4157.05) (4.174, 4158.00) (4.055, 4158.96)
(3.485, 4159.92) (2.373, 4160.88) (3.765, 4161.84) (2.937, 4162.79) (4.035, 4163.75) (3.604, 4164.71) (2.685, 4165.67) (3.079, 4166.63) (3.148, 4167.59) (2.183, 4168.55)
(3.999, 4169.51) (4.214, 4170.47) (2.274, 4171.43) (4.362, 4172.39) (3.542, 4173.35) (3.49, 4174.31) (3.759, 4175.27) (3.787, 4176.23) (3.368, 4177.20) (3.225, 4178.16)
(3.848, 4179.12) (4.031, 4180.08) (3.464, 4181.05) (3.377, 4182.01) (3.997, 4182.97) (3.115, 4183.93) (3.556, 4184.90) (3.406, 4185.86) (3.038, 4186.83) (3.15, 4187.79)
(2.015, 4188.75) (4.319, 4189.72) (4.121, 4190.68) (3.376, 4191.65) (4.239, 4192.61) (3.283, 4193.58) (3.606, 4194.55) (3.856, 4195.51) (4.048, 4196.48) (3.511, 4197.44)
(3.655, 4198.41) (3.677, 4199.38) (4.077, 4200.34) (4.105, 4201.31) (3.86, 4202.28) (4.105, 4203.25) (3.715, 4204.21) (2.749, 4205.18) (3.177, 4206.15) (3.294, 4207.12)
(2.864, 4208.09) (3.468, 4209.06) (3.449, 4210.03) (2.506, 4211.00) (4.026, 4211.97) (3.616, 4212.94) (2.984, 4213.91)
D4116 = -0.8 angstrom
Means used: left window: 4.5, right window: 3.43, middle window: 4.02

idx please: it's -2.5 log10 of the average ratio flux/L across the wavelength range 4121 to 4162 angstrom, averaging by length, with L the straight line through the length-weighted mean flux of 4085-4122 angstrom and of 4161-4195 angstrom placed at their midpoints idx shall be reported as 0.04 mag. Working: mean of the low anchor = 4.17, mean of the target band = 3.68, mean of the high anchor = 3.46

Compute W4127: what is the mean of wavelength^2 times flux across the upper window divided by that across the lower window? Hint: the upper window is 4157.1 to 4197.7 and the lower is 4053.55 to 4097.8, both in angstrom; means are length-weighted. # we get 0.83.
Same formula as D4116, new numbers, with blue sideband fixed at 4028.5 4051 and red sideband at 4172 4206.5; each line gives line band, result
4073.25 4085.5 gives -0.9 angstrom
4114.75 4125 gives -0.2 angstrom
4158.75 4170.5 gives 1.3 angstrom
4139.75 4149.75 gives 0.9 angstrom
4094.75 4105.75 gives -0.6 angstrom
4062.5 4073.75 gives -1.0 angstrom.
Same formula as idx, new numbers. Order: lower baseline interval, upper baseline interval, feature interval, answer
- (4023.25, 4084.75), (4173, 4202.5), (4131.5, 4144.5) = 0.06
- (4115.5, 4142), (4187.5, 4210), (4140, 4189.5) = 0.09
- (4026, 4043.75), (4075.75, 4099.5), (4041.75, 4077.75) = -0.01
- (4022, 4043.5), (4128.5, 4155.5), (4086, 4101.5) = -0.10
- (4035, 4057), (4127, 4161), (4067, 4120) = -0.08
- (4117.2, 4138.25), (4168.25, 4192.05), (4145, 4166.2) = 0.07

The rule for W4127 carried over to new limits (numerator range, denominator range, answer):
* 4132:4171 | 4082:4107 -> 0.84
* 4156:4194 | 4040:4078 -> 0.84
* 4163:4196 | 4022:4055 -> 0.87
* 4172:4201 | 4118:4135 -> 0.94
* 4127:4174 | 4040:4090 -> 0.84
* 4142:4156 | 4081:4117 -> 0.84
